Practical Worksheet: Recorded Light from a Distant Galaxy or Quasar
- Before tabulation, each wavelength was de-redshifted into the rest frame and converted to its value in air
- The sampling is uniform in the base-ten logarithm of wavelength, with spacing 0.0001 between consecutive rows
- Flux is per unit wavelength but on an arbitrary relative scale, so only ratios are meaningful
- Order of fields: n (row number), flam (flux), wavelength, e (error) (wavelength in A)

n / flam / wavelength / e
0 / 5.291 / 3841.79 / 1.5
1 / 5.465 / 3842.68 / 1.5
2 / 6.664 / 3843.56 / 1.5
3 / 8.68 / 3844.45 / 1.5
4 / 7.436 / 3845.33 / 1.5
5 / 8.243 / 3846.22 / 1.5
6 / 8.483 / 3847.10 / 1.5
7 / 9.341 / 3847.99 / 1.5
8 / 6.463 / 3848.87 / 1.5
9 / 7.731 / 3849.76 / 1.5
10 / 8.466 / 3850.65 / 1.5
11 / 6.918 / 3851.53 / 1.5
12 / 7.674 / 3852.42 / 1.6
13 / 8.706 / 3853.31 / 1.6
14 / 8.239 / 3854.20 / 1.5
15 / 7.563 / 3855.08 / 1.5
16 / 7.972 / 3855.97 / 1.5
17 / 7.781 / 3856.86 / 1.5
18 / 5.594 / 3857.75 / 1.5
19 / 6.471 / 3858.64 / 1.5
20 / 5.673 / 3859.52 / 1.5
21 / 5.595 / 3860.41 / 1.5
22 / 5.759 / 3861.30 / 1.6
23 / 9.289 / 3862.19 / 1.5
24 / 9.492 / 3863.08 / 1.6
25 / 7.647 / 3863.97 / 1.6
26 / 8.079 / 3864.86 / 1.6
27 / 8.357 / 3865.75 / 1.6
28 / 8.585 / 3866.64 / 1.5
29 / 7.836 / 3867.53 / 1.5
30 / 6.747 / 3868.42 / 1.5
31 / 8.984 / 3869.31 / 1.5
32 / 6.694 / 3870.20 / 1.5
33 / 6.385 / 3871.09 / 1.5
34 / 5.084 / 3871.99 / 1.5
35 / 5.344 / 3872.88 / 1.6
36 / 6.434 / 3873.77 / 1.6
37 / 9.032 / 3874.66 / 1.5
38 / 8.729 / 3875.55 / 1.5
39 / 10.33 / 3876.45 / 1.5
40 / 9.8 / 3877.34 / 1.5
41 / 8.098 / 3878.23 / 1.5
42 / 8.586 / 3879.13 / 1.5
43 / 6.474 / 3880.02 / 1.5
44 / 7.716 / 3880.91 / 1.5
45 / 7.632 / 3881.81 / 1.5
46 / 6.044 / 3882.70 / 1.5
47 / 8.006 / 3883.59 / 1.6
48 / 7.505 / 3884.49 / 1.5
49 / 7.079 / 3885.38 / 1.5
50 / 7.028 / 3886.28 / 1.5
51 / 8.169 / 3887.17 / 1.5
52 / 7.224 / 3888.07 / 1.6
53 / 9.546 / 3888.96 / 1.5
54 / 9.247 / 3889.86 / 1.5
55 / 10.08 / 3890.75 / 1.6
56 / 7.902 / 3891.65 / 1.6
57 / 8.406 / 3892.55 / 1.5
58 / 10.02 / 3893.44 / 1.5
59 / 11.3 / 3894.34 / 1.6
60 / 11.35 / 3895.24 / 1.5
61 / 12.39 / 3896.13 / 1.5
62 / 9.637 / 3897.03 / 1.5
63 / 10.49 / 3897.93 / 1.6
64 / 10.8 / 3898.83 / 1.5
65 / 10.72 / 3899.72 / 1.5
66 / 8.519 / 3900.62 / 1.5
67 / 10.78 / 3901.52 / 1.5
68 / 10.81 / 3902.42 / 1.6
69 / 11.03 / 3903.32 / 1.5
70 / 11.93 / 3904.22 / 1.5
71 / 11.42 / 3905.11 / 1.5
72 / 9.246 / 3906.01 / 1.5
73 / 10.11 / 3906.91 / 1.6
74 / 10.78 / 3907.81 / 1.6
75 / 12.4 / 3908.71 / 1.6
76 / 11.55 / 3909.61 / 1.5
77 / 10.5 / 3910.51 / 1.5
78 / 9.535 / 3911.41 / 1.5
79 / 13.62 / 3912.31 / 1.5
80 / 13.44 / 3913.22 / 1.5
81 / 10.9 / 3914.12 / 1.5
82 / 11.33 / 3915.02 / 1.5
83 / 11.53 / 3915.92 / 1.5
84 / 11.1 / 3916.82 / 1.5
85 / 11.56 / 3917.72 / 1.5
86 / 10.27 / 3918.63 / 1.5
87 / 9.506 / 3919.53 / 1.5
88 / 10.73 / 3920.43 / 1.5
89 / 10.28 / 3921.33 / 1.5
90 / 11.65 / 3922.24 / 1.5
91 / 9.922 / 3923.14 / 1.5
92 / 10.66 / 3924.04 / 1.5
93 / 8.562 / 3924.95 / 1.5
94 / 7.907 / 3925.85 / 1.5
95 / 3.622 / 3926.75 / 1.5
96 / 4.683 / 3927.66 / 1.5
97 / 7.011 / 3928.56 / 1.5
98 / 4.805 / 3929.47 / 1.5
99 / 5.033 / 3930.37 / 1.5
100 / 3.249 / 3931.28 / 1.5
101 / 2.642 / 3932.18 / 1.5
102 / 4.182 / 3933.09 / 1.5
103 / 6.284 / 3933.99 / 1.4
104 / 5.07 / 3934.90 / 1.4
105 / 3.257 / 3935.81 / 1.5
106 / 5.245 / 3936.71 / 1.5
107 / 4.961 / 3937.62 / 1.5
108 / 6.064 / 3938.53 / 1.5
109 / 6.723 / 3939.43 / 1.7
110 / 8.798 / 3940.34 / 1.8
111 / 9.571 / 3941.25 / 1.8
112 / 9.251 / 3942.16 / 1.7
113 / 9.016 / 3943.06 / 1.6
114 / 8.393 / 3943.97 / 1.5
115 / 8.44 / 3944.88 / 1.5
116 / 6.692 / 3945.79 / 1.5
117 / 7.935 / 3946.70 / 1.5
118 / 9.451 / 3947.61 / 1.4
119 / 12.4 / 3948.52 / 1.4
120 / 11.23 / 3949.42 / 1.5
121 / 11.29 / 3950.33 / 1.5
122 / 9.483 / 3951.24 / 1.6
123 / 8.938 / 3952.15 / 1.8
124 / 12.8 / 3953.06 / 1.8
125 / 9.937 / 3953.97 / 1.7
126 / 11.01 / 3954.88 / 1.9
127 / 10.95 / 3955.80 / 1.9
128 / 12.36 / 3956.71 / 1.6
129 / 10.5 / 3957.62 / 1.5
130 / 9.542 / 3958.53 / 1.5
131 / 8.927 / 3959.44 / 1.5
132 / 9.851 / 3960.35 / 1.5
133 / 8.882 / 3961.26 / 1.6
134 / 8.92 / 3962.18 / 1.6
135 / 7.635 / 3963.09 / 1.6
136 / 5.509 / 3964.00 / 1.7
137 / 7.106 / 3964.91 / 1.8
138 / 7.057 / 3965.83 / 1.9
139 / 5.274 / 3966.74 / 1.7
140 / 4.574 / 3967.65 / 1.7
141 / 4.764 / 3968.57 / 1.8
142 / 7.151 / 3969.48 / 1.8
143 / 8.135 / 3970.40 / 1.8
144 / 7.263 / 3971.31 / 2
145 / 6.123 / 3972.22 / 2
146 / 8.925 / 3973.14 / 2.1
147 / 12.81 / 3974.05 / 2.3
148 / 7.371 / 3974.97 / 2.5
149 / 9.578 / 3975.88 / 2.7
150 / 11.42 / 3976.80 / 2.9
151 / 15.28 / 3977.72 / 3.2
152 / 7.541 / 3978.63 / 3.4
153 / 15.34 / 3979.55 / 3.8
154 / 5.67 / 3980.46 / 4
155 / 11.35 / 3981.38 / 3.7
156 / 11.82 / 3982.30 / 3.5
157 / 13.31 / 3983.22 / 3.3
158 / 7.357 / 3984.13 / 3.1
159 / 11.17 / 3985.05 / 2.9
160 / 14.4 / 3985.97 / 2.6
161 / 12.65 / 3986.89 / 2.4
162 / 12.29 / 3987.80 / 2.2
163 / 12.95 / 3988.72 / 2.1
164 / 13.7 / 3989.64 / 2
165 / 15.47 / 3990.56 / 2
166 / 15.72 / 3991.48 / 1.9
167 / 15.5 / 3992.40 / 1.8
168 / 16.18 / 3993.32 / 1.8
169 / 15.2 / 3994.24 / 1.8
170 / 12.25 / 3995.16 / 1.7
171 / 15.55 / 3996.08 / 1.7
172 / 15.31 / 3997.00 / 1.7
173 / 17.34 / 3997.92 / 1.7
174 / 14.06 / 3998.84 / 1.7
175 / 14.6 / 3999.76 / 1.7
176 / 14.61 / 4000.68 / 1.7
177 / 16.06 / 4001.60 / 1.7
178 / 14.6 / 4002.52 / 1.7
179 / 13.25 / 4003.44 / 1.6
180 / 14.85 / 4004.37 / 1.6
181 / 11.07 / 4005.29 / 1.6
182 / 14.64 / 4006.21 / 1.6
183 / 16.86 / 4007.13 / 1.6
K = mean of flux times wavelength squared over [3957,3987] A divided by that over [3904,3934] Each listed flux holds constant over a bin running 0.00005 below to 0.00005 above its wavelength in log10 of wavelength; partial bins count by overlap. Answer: 1.03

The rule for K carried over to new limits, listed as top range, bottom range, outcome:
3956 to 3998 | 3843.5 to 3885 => 1.48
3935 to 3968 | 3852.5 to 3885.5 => 1.18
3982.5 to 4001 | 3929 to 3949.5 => 2.10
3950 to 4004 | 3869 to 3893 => 1.49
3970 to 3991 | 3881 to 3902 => 1.26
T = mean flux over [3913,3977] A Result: 8.38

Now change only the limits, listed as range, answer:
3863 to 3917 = 9.27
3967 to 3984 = 9.27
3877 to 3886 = 7.65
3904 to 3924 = 11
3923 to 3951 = 7.16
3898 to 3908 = 10.6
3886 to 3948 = 8.93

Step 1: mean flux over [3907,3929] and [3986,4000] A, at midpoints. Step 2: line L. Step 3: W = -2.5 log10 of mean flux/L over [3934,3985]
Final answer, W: 0.39 mag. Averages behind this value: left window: 10.1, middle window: 8.8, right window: 14.6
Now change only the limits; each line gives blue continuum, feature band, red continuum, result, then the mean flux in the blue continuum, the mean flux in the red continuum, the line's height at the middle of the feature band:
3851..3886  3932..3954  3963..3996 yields 0.204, 7.54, 10.5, 9.55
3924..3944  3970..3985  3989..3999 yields 0.258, 6.17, 15.1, 12.6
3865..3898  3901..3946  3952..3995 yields 0.055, 8.31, 10.4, 9.25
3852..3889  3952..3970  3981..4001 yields 0.379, 7.57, 13.8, 12.2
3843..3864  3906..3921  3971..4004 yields -0.132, 7.57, 12.6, 9.84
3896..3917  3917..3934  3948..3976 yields 0.336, 11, 8.91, 10.3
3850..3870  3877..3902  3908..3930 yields -0.023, 7.6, 9.87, 8.73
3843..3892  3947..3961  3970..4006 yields 0.065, 7.72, 12.5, 11.2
